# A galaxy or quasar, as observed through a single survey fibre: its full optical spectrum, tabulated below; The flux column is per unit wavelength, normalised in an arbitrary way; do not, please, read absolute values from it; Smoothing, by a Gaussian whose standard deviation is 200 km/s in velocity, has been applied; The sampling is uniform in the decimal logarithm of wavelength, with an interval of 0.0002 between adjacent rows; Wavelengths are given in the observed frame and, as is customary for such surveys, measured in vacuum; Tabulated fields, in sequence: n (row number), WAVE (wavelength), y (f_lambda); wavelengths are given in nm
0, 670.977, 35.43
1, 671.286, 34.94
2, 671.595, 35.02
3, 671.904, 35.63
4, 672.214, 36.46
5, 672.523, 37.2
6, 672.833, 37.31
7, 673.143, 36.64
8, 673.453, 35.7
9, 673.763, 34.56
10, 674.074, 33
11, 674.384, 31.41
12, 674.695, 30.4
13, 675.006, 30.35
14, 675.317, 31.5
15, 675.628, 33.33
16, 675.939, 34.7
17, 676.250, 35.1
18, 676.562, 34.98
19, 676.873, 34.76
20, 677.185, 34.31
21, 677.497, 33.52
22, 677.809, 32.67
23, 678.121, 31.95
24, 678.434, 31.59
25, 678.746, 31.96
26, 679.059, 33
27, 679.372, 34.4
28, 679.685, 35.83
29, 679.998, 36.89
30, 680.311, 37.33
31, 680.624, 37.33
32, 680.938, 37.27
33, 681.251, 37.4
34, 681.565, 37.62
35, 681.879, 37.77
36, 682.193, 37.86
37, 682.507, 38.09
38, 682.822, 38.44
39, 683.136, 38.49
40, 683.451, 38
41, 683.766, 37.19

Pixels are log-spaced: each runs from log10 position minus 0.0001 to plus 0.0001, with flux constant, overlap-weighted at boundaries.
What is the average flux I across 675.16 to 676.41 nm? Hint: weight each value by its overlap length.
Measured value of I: 33.7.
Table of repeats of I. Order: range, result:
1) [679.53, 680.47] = 36.7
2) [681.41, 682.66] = 37.8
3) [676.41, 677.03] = 34.9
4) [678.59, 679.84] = 33.8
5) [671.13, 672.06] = 35.2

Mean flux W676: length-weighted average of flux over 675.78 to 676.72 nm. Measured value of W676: 34.9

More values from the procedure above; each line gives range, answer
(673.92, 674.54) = 32.2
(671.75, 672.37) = 36.1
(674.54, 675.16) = 30.4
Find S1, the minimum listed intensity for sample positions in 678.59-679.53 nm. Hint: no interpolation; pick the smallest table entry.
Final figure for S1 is 31.96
